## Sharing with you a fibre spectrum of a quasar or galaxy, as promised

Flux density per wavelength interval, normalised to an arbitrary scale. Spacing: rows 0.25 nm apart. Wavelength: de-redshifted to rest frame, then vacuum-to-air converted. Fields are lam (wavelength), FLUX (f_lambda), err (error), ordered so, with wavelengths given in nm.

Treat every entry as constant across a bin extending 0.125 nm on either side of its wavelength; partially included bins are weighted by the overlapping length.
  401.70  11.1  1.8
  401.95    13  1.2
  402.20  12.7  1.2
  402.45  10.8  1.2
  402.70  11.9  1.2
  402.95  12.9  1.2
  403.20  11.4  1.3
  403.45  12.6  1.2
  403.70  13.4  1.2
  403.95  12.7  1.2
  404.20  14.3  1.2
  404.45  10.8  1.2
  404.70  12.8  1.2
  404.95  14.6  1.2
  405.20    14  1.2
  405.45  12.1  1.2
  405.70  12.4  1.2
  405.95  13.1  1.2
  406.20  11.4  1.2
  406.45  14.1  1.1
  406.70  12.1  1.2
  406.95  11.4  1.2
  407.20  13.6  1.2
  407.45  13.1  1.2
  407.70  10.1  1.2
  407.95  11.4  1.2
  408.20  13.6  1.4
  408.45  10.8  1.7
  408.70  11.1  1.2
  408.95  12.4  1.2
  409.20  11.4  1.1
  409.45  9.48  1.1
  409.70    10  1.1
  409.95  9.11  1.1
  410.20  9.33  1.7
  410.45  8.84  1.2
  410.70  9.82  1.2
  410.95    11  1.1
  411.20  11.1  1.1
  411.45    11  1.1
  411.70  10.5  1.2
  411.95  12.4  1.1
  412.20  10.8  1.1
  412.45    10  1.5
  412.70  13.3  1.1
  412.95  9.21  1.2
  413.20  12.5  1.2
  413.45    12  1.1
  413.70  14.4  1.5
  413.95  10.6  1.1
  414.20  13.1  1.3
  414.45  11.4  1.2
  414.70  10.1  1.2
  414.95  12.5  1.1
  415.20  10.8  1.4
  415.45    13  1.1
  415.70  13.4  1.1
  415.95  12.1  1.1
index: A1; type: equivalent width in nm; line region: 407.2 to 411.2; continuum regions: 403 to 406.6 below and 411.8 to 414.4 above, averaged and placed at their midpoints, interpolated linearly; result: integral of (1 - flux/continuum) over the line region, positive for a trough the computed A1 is 0.47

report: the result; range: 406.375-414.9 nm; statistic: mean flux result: 11.3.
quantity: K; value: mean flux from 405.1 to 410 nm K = 11.9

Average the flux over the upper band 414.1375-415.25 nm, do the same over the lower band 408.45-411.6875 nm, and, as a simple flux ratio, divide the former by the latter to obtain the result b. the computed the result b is 1.11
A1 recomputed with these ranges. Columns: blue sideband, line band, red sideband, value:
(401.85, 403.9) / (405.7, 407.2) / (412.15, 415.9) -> -0.042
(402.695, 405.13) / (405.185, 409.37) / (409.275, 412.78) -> -0.167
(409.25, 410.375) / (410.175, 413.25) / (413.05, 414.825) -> -0.020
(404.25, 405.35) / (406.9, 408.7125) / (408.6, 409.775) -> -0.055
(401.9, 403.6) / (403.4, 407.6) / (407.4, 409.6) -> -0.368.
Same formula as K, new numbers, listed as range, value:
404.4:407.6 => 12.8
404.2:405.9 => 12.9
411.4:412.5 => 11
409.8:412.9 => 10.6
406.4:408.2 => 12.3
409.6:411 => 9.61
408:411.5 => 10.6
